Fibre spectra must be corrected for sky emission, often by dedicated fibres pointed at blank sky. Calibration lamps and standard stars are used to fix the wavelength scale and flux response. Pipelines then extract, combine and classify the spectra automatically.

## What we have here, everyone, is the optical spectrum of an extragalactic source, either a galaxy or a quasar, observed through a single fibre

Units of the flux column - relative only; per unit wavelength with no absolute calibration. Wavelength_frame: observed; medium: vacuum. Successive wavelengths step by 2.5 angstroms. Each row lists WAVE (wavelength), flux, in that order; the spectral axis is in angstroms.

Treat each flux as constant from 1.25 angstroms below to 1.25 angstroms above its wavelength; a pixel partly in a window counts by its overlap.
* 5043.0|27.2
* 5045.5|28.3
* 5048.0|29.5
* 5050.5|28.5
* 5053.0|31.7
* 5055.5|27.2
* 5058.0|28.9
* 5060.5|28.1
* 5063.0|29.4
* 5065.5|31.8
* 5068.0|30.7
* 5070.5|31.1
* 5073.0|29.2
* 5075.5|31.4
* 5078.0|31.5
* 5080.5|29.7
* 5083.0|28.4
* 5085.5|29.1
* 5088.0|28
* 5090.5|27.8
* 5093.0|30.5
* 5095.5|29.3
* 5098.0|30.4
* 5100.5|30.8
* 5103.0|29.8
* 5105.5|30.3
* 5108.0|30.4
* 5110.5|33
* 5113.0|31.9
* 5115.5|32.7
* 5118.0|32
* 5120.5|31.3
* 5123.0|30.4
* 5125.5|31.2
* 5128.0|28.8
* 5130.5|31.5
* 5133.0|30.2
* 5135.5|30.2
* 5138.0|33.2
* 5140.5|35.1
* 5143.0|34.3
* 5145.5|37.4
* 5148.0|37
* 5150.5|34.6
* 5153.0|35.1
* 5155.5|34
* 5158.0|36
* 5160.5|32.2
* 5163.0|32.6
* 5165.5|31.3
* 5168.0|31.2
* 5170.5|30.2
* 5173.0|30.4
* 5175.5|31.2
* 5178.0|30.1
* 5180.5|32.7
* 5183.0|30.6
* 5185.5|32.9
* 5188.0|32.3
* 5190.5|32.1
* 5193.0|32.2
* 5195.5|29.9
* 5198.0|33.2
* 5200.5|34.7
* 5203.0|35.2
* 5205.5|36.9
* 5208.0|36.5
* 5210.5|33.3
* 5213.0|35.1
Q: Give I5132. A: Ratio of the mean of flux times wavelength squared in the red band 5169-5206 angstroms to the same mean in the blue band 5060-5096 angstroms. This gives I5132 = 1.1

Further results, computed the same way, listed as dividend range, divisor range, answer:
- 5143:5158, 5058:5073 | 1.22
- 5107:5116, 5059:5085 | 1.08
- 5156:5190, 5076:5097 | 1.12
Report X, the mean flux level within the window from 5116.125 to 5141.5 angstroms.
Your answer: 31.4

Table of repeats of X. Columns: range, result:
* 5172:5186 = 31.2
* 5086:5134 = 30.5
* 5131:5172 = 33.4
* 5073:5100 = 29.6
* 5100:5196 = 32.2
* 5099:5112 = 30.9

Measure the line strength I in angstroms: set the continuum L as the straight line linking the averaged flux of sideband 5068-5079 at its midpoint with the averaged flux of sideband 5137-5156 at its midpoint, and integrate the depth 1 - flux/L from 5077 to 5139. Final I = 4.4 angstroms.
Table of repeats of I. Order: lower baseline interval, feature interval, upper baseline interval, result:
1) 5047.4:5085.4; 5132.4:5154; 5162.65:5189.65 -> -2.3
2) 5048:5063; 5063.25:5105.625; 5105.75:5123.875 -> 0.4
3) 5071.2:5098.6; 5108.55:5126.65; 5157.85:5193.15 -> -0.8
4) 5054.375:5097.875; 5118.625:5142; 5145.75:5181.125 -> 0.2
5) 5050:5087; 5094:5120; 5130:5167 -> 0.5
